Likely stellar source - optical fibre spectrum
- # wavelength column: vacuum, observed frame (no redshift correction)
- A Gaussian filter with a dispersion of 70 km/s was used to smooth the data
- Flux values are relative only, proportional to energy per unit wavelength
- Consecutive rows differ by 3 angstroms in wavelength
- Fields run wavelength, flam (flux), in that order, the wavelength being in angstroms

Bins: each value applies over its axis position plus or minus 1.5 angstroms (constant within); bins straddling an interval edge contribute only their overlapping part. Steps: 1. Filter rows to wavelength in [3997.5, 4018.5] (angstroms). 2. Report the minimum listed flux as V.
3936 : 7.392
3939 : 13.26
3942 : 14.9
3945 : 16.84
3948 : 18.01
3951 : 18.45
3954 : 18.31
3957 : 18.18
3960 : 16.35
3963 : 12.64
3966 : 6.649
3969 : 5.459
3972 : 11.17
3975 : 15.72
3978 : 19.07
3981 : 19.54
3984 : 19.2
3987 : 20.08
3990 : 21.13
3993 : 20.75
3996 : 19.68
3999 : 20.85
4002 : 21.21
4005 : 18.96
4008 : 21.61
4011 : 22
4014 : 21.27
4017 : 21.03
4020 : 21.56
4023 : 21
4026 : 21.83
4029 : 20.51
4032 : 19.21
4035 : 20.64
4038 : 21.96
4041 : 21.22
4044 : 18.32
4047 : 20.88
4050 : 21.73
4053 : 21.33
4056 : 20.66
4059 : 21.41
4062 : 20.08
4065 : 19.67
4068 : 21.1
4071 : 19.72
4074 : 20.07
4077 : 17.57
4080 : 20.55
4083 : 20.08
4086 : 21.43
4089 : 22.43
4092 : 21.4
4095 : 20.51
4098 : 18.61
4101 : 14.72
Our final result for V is 18.96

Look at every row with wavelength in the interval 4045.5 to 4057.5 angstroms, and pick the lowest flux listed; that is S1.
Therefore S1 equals 20.66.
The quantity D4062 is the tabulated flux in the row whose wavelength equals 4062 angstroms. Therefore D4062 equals 20.08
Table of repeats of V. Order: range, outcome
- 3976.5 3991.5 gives 19.07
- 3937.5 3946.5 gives 13.26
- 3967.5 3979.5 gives 5.459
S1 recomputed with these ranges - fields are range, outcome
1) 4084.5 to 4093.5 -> 21.4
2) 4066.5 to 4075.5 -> 19.72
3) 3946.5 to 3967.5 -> 6.649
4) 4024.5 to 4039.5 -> 19.21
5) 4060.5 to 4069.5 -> 19.67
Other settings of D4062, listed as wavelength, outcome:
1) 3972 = 11.17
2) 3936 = 7.392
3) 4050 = 21.73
